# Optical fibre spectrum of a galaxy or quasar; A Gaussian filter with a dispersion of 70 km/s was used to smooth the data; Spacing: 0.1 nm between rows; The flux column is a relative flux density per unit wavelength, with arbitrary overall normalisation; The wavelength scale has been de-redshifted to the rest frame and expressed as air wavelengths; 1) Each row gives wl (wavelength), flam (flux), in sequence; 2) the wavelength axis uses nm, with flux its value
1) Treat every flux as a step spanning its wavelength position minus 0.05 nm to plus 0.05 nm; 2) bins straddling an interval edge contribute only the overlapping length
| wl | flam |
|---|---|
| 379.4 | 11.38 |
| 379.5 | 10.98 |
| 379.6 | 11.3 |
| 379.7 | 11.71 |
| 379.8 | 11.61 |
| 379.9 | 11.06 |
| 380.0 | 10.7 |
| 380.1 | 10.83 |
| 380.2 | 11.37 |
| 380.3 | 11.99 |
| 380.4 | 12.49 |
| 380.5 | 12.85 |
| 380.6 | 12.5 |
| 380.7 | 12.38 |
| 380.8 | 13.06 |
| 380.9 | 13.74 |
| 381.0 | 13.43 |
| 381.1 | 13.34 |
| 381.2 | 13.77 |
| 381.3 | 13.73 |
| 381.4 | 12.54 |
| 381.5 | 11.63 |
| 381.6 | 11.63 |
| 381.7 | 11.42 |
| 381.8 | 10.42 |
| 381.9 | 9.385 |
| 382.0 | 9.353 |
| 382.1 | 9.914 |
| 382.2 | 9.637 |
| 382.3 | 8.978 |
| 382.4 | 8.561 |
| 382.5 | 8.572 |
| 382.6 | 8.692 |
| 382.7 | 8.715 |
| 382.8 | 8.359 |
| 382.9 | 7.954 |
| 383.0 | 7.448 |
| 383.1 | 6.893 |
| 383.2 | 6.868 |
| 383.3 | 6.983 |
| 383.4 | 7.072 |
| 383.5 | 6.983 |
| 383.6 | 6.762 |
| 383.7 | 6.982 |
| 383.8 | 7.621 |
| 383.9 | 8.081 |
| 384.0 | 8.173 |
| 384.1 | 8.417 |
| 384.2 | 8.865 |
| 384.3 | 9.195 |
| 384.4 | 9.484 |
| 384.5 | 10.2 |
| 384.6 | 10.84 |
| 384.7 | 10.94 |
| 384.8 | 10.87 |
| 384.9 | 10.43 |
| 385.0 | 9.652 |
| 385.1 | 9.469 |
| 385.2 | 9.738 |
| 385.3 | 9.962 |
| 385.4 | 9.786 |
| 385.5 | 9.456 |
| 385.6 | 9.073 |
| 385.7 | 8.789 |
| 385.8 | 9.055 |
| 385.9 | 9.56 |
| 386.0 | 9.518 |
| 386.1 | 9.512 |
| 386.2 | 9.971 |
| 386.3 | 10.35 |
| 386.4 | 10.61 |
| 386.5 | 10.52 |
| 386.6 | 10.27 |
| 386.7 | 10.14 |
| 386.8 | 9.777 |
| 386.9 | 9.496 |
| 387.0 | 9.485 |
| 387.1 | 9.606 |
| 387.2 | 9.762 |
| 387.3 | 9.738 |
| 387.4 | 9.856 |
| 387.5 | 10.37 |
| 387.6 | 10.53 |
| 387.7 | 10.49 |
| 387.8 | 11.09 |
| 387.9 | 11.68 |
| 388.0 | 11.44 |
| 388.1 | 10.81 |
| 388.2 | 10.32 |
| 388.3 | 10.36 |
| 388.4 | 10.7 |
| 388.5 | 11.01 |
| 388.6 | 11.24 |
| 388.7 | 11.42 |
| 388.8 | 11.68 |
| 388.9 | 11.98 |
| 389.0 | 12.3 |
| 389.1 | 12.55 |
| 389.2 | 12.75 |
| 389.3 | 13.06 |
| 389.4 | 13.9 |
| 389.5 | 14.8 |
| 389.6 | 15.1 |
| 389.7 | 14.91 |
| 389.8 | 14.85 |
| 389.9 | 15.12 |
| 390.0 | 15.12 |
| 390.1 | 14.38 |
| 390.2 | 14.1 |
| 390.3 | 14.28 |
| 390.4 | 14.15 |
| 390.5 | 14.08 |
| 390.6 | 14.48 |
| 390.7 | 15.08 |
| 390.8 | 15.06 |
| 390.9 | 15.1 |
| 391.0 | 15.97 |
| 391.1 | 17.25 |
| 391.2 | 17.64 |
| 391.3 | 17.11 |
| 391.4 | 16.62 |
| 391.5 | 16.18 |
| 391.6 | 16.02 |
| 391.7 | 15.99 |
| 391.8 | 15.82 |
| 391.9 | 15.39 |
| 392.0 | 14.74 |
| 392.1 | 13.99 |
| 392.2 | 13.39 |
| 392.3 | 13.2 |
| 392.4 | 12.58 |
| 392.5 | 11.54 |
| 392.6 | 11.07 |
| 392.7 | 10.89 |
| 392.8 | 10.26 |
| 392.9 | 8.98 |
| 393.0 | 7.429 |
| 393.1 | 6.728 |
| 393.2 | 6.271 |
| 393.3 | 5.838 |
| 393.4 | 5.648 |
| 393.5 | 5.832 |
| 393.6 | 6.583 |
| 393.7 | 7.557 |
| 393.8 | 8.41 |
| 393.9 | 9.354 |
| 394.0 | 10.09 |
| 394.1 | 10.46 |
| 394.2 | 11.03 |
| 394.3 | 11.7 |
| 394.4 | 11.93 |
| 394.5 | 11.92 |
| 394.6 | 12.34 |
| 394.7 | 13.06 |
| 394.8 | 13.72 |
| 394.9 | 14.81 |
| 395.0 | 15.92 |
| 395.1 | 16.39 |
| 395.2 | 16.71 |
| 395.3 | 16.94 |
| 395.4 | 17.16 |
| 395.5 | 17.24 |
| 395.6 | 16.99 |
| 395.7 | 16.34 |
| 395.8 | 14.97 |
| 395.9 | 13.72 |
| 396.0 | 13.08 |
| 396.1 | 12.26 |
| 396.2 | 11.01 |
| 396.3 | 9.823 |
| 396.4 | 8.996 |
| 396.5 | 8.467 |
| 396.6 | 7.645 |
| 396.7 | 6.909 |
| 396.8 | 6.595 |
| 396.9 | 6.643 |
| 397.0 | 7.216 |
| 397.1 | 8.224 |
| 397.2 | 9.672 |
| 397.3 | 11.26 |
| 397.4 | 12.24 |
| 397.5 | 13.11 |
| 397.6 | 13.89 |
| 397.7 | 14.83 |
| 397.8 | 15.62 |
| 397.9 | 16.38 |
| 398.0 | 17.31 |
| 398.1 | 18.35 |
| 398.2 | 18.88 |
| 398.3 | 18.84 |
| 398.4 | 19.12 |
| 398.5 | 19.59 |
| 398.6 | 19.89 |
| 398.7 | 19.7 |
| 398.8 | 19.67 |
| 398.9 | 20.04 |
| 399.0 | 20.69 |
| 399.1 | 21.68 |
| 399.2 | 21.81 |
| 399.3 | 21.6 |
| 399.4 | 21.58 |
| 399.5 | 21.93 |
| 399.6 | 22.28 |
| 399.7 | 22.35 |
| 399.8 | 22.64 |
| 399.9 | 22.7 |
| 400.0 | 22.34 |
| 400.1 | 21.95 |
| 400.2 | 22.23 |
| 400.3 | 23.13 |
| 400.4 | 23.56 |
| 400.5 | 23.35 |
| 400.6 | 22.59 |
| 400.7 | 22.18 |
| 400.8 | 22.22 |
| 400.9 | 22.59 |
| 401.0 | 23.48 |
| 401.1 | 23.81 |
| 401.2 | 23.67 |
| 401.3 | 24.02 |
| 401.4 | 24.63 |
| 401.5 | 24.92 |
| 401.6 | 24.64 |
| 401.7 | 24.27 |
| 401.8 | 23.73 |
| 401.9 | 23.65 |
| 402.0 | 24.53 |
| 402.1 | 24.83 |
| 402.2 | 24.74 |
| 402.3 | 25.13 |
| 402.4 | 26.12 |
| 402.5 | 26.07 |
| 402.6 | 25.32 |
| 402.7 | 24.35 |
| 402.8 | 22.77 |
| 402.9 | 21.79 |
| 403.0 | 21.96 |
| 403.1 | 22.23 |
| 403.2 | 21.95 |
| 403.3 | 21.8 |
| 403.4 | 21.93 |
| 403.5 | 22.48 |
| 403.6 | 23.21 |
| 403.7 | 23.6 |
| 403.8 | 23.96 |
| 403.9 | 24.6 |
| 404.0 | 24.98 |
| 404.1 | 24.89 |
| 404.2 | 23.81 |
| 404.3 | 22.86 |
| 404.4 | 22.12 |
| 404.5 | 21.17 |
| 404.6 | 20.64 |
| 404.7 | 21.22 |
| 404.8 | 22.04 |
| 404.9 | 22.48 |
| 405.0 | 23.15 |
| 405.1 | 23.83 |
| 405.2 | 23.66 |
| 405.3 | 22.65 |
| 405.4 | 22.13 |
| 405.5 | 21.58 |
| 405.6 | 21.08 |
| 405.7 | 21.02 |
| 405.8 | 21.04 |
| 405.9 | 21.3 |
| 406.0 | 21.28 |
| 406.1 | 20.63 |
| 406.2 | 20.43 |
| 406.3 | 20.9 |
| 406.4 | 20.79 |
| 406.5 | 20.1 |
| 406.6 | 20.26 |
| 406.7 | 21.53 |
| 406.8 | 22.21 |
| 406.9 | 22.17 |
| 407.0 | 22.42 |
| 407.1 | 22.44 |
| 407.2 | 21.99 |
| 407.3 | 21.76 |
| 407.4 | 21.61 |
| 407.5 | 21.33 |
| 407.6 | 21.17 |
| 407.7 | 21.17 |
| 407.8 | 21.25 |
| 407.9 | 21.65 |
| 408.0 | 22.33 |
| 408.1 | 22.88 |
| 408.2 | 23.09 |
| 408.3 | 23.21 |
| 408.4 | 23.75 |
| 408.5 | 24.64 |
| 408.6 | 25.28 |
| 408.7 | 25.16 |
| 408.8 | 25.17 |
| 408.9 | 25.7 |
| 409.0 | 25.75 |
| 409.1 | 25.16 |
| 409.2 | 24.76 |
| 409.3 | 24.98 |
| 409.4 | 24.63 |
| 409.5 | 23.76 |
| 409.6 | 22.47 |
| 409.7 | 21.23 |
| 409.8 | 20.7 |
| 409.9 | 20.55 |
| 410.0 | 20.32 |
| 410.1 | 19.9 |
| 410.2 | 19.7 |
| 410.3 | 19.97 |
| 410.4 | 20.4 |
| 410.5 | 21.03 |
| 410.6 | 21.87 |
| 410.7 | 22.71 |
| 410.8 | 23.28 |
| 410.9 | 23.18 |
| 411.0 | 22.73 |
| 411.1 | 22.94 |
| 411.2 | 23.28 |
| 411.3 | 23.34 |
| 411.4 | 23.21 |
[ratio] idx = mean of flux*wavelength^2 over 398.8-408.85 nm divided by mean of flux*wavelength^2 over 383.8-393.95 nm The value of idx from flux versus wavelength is 2.1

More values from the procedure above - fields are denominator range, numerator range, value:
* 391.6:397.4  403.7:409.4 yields 2.10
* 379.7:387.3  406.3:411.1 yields 2.56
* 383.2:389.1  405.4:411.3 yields 2.54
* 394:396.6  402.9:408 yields 1.74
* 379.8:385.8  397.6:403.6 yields 2.42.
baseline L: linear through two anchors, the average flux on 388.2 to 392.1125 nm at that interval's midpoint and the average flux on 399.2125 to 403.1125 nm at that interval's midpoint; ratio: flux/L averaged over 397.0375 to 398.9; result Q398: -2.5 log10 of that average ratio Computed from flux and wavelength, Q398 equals 0.287 mag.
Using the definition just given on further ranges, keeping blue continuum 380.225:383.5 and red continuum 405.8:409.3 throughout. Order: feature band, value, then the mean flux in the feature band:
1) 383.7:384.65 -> 0.28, 8.88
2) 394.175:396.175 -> 0.16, 14.4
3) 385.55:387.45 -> 0.28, 9.74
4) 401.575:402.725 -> -0.23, 24.8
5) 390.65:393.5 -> 0.18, 12.8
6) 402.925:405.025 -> -0.09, 22.7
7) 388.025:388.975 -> 0.22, 11.1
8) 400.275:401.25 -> -0.19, 23.1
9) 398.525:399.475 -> -0.12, 20.7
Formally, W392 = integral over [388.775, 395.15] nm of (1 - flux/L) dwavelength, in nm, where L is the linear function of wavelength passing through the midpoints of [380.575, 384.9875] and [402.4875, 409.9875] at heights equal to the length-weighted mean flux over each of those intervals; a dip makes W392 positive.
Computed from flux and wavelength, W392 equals 0.814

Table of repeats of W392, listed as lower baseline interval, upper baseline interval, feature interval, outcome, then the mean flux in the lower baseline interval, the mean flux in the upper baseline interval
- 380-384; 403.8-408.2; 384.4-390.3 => 0.76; 10.1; 22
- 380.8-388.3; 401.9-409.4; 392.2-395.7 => 0.95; 9.79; 22.9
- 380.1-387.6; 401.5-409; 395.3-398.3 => 0.84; 9.92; 22.8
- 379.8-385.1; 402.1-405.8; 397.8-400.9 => -0.10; 10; 23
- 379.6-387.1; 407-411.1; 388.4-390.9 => -0.09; 10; 22.6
